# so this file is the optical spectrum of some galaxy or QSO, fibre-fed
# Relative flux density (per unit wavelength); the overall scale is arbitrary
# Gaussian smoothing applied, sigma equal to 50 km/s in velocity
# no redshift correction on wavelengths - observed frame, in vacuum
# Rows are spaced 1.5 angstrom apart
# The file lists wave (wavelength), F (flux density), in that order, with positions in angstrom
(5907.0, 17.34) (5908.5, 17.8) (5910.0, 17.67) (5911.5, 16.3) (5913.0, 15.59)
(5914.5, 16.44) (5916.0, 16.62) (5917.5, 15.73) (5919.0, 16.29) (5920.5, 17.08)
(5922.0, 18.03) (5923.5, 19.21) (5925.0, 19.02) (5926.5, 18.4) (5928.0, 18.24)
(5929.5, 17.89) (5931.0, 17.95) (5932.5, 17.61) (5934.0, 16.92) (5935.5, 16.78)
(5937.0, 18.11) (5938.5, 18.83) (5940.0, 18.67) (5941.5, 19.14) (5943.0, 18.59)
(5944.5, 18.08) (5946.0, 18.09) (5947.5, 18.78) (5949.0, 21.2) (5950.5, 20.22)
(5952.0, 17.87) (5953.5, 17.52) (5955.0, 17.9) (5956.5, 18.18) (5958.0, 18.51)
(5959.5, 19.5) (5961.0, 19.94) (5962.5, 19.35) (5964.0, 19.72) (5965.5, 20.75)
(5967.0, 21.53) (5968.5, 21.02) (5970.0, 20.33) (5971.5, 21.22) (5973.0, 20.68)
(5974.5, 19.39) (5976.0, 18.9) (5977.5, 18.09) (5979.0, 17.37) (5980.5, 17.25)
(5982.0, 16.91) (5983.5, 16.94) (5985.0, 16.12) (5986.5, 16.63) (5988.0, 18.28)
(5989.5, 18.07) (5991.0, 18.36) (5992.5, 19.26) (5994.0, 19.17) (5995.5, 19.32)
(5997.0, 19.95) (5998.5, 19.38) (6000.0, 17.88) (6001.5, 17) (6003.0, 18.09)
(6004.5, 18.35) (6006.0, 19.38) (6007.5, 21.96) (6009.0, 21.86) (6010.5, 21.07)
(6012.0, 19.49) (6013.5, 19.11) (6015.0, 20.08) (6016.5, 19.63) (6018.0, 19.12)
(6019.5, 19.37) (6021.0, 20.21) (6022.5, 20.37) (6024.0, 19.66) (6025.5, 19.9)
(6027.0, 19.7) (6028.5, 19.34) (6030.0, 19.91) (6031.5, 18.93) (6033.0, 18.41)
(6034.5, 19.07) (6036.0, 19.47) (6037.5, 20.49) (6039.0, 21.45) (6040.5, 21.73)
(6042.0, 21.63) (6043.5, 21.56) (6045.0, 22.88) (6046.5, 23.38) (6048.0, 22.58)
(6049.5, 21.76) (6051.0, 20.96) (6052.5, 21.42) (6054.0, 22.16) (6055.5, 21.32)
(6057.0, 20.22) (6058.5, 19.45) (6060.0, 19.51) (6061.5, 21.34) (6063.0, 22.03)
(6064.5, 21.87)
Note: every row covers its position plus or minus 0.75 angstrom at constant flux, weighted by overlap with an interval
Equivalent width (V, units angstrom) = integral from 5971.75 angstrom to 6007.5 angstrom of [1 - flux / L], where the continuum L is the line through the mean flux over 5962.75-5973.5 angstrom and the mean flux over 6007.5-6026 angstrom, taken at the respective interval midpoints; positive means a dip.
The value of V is 3.50 angstrom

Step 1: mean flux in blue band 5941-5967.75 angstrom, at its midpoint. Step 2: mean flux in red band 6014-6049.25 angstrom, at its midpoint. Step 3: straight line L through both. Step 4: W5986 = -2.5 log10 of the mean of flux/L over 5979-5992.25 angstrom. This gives 0.13 mag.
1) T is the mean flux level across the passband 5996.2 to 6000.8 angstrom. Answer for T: 19.1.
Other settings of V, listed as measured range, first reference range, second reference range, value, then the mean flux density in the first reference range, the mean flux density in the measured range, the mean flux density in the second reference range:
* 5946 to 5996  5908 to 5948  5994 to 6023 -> -0.63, 17.7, 18.9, 19.5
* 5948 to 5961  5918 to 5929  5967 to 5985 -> -0.28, 18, 18.9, 18.9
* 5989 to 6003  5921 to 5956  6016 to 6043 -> 0.48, 18.4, 18.7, 19.9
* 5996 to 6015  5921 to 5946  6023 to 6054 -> 0.44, 18.2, 19.5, 20.7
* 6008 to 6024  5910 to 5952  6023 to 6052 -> 0.06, 17.9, 20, 20.7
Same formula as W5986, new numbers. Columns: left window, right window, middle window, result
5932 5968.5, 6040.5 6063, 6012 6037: 0.07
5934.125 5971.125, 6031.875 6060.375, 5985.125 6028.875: 0.05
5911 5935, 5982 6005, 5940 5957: -0.06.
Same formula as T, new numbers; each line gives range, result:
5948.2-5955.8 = 18.9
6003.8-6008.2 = 19.9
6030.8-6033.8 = 18.7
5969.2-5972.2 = 20.8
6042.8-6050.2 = 22.4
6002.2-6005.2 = 18.2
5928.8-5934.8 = 17.6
